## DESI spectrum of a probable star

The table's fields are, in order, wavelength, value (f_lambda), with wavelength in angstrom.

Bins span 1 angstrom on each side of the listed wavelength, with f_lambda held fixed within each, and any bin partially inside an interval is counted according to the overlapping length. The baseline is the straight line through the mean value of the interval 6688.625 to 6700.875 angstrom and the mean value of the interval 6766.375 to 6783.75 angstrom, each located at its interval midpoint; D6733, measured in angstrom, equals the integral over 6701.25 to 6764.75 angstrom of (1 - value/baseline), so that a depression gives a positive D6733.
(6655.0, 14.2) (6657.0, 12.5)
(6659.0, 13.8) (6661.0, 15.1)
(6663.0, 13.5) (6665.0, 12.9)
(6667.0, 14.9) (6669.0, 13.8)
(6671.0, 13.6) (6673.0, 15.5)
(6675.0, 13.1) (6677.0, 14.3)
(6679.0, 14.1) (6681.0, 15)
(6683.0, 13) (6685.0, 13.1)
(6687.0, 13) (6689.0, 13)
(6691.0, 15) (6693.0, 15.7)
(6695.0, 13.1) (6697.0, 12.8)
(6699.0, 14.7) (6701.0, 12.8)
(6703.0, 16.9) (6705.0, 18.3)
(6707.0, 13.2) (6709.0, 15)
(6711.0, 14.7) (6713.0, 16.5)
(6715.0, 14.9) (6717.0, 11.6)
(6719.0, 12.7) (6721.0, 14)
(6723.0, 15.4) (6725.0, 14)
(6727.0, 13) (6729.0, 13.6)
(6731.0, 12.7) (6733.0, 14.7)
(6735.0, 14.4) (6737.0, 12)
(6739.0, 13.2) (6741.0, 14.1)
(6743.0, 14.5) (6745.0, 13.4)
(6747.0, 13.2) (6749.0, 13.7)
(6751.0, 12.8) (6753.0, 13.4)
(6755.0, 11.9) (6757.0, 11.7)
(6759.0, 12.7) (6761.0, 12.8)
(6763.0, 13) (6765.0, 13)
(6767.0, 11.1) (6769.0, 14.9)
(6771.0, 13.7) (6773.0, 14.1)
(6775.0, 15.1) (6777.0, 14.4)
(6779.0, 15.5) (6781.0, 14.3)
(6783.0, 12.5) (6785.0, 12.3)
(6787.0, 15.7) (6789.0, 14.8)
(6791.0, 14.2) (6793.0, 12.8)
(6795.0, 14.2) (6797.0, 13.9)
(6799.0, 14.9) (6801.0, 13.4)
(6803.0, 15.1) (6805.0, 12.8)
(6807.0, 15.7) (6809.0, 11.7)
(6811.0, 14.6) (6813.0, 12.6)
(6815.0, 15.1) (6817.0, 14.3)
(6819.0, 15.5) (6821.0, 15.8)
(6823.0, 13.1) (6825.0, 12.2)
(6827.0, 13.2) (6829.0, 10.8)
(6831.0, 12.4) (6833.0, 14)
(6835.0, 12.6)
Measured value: 1.09 angstrom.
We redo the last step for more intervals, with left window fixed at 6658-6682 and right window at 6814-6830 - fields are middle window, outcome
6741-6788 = 1.4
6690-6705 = -0.7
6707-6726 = -0.3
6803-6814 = 0.1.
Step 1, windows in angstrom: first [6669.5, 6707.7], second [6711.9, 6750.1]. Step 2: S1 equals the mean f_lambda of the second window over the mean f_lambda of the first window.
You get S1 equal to 0.97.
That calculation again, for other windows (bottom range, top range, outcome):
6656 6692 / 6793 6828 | 1.01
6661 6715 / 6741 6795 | 0.95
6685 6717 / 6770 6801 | 0.98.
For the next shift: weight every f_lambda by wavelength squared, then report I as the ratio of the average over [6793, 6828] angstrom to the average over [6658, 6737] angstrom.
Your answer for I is 1.02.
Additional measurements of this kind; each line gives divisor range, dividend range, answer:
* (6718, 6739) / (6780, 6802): 1.04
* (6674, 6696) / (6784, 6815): 1.04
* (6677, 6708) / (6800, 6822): 1.03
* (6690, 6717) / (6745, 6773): 0.89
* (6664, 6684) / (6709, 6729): 1.02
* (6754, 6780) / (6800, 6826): 1.06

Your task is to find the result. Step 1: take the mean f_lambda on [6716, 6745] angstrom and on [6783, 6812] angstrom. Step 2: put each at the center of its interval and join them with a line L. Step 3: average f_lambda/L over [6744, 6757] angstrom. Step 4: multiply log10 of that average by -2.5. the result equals 0.06 mag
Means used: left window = 13.6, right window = 14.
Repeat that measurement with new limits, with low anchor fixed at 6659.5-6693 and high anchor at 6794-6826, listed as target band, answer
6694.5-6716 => -0.06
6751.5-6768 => 0.13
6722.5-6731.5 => 0.02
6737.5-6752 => 0.04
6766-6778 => 0.01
